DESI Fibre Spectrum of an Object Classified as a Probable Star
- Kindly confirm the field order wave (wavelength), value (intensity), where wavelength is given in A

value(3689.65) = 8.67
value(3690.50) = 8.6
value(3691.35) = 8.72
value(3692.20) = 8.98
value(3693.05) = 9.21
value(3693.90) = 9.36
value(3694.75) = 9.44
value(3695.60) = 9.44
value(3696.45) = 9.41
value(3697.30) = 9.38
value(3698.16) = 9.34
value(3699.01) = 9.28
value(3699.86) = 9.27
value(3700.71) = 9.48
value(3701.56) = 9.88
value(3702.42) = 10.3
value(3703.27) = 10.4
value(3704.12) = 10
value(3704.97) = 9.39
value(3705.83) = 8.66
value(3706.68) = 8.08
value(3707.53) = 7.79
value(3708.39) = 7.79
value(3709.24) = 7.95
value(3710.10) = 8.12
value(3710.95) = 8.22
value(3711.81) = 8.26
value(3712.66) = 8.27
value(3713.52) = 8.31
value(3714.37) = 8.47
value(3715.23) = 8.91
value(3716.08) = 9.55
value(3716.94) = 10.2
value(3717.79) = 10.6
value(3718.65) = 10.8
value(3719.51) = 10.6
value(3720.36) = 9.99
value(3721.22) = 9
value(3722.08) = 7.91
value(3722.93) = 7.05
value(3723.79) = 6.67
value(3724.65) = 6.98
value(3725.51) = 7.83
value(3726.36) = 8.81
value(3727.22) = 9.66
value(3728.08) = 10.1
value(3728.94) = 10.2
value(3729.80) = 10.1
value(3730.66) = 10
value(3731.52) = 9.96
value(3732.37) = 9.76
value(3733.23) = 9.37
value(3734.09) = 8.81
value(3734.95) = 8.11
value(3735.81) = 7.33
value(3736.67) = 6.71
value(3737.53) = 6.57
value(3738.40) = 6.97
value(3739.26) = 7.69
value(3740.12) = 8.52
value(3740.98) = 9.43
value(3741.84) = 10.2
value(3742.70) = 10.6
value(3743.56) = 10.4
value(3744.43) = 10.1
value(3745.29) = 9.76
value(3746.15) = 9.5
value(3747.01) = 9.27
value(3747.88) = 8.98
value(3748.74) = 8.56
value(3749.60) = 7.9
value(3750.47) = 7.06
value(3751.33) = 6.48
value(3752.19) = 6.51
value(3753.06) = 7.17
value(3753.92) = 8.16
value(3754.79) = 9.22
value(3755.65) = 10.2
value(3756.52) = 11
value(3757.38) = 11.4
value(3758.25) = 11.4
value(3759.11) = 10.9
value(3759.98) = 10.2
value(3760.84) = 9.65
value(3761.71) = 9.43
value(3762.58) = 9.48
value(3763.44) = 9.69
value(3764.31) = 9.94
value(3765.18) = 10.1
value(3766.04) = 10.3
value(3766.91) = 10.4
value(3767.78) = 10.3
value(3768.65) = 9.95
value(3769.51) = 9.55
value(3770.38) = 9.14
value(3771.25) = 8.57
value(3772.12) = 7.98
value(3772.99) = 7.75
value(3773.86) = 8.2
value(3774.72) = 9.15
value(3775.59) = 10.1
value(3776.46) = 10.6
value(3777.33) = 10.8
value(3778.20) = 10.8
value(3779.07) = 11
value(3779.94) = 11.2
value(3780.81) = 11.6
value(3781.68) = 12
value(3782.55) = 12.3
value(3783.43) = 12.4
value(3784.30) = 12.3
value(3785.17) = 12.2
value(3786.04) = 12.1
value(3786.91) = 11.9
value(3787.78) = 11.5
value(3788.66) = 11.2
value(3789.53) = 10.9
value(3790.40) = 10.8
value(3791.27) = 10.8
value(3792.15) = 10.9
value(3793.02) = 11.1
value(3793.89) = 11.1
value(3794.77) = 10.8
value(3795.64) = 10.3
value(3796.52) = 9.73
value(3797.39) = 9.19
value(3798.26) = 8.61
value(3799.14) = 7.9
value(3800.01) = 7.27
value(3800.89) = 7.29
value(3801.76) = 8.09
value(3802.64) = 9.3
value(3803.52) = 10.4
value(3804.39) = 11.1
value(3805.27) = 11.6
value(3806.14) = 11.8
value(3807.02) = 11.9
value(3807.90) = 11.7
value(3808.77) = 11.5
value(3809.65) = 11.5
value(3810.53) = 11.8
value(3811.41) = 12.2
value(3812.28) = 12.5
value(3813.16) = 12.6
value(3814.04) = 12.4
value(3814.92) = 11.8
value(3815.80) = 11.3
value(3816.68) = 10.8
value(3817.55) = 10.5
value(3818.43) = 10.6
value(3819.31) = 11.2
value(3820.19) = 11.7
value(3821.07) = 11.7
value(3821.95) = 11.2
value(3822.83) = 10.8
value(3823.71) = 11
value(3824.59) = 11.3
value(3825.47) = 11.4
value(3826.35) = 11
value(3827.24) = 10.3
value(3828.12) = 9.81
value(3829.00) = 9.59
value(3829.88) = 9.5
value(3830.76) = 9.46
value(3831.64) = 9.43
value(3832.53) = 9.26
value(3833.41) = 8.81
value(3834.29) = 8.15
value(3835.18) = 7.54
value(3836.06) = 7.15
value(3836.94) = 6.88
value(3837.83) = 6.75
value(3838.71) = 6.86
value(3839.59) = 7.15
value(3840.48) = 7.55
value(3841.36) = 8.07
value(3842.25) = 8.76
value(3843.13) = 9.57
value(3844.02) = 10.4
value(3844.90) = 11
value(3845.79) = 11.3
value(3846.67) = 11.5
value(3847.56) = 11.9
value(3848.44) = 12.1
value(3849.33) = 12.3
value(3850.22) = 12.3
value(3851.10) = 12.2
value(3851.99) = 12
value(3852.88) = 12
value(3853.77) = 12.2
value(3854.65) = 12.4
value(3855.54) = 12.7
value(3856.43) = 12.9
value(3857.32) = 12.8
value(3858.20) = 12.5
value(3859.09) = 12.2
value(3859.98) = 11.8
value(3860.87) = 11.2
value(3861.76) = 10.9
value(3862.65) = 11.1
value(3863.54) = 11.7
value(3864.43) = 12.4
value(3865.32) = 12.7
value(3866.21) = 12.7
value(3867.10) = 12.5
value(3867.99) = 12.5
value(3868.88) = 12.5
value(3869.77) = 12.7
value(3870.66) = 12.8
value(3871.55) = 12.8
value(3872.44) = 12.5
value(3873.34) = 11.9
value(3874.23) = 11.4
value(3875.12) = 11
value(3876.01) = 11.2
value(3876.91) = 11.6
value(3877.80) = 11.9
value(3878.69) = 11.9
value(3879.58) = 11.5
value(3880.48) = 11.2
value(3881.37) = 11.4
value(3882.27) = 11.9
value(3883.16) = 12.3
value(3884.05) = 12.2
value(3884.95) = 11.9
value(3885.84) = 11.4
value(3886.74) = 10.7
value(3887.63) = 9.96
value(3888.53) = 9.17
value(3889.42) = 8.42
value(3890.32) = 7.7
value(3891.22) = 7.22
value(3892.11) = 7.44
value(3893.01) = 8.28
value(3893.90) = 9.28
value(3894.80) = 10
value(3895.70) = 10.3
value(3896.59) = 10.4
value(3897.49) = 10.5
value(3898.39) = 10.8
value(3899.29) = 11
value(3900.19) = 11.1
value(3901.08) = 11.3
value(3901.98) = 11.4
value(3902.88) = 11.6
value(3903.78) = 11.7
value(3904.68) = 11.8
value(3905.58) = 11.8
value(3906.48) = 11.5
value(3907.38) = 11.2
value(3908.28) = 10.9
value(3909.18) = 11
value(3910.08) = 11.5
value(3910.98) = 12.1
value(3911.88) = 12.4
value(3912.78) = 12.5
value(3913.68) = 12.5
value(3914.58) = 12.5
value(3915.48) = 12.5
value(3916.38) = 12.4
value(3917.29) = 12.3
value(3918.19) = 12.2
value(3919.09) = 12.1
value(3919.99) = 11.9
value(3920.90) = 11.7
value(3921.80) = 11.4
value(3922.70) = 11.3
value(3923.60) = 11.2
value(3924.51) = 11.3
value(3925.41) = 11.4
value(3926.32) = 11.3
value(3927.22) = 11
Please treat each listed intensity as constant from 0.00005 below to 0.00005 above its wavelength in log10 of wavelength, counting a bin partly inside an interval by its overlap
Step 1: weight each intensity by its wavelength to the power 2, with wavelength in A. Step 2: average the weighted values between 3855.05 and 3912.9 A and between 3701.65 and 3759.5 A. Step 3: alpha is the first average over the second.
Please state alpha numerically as 1.4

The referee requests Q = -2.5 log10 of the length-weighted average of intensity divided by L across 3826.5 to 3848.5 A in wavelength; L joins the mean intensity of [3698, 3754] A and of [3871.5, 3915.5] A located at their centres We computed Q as 0.130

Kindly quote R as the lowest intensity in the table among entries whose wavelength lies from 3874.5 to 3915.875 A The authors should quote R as 7.22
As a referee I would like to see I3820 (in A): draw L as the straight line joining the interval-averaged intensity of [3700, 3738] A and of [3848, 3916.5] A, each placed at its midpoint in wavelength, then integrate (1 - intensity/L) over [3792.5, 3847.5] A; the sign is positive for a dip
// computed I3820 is 2.0 A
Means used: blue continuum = 8.89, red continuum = 11.5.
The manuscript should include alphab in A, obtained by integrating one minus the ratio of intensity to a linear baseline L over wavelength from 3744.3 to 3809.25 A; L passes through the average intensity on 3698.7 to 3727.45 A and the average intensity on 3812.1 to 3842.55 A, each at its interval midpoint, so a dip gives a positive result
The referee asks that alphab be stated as -4.16 A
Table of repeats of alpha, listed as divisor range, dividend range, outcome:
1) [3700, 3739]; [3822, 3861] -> 1.25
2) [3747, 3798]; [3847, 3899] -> 1.19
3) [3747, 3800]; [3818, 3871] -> 1.12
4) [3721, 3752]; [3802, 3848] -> 1.24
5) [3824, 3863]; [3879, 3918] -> 1.09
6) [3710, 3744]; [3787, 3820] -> 1.26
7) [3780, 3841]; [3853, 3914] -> 1.14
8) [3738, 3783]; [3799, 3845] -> 1.08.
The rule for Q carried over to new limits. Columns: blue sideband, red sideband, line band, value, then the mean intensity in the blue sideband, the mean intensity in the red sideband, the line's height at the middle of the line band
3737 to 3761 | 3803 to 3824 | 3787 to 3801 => 0.068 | 9.05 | 11.5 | 10.7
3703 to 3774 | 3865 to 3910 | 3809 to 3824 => -0.141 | 9.03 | 11.1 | 10.1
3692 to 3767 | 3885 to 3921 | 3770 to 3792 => -0.113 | 9.09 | 10.9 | 9.63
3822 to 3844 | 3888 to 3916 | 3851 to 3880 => -0.225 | 9.07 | 10.7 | 9.84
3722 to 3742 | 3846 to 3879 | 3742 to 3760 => -0.027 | 8.52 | 12.1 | 9.04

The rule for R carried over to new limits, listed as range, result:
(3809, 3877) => 6.75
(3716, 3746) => 6.57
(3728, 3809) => 6.48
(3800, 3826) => 7.27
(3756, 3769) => 9.43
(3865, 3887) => 10.7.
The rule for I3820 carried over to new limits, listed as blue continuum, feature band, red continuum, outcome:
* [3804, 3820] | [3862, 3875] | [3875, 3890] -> -1.2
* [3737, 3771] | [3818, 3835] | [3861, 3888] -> 0.8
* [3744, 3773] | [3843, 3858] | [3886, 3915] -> -2.6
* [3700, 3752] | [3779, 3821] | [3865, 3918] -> -4.4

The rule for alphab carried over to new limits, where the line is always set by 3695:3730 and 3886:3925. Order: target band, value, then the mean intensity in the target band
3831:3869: -1.0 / 10.7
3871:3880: -1.0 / 11.8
